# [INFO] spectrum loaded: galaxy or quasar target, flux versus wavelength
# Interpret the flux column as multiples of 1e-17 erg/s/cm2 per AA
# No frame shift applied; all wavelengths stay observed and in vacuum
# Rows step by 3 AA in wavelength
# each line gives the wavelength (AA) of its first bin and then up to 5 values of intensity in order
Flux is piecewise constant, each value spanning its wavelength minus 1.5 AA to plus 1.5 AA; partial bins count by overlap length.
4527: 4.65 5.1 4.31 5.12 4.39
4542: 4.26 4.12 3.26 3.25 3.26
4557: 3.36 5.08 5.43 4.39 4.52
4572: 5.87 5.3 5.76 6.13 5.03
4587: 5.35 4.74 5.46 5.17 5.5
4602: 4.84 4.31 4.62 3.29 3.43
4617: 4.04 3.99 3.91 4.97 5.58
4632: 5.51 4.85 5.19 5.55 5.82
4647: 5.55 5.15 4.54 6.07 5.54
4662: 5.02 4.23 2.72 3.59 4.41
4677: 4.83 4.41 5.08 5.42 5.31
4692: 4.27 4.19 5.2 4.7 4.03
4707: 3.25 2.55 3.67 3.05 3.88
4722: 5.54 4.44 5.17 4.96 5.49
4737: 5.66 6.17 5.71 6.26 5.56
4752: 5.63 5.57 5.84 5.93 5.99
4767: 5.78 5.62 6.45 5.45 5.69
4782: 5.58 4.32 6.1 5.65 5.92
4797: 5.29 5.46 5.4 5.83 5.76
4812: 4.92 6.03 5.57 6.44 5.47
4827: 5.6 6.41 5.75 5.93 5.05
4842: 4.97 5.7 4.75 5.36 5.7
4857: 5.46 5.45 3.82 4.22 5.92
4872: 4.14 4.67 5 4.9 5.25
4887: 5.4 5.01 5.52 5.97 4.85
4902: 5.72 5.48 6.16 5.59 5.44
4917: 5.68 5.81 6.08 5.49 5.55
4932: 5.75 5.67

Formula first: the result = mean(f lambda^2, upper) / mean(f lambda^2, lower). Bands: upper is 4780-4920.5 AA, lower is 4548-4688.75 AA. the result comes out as 1.25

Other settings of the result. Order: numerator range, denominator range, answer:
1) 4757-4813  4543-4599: 1.29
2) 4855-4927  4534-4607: 1.28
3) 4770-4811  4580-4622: 1.30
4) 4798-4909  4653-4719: 1.33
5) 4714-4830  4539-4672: 1.25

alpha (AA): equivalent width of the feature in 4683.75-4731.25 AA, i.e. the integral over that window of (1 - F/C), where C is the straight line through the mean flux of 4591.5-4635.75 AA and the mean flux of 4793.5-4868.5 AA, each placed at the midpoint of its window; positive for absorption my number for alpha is 6.0 AA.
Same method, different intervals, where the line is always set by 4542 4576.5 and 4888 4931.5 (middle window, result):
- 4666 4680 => 2.4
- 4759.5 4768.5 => -1.5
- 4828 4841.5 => -1.0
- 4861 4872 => 1.7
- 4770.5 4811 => -3.4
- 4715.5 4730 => 1.2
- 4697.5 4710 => 2.2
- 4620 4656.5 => -4.1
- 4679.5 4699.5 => -0.2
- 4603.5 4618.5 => 2.0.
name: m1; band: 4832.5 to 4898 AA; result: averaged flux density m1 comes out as 5.17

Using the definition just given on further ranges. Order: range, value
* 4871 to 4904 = 5.15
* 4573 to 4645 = 4.93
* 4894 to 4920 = 5.62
